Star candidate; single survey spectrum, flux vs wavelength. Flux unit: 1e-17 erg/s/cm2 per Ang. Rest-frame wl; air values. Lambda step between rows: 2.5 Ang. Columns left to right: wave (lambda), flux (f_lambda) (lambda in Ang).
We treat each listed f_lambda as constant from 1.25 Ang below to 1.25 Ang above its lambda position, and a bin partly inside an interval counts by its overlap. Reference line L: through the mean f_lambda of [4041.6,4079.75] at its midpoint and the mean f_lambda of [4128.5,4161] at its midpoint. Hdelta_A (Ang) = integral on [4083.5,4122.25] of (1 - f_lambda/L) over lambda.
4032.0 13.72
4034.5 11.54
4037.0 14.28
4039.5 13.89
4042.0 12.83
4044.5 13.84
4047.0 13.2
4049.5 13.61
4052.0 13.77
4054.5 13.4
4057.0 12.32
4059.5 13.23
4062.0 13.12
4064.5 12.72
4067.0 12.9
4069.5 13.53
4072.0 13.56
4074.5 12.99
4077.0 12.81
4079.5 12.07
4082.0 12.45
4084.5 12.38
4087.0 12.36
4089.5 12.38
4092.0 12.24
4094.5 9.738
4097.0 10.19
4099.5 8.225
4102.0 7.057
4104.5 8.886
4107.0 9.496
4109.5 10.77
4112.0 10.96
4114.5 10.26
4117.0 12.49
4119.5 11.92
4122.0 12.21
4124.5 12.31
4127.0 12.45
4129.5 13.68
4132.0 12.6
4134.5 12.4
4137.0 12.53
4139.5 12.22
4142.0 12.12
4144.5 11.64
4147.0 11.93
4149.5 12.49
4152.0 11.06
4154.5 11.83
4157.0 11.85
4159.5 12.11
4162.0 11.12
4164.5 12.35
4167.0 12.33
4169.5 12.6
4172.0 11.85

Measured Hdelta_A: 6.1 Ang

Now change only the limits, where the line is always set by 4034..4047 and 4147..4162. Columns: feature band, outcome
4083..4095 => 0.7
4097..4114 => 4.3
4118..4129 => -0.1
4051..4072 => -0.1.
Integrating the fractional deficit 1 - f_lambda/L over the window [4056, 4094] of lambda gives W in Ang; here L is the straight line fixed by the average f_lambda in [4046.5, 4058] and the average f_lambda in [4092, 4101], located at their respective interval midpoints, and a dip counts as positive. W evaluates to -4.25 Ang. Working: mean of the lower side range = 13.3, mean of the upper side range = 9.72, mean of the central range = 12.7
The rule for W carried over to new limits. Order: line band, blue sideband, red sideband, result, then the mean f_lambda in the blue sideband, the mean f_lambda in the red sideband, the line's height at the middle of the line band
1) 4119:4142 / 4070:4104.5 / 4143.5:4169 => -1.5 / 11.4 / 11.9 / 11.7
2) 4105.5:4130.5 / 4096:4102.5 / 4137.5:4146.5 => -3.7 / 8.59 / 12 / 10.1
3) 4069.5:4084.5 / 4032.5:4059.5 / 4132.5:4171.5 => 0.1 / 13.3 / 12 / 12.9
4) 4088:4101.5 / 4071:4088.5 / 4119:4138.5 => 2.4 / 12.6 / 12.5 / 12.6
